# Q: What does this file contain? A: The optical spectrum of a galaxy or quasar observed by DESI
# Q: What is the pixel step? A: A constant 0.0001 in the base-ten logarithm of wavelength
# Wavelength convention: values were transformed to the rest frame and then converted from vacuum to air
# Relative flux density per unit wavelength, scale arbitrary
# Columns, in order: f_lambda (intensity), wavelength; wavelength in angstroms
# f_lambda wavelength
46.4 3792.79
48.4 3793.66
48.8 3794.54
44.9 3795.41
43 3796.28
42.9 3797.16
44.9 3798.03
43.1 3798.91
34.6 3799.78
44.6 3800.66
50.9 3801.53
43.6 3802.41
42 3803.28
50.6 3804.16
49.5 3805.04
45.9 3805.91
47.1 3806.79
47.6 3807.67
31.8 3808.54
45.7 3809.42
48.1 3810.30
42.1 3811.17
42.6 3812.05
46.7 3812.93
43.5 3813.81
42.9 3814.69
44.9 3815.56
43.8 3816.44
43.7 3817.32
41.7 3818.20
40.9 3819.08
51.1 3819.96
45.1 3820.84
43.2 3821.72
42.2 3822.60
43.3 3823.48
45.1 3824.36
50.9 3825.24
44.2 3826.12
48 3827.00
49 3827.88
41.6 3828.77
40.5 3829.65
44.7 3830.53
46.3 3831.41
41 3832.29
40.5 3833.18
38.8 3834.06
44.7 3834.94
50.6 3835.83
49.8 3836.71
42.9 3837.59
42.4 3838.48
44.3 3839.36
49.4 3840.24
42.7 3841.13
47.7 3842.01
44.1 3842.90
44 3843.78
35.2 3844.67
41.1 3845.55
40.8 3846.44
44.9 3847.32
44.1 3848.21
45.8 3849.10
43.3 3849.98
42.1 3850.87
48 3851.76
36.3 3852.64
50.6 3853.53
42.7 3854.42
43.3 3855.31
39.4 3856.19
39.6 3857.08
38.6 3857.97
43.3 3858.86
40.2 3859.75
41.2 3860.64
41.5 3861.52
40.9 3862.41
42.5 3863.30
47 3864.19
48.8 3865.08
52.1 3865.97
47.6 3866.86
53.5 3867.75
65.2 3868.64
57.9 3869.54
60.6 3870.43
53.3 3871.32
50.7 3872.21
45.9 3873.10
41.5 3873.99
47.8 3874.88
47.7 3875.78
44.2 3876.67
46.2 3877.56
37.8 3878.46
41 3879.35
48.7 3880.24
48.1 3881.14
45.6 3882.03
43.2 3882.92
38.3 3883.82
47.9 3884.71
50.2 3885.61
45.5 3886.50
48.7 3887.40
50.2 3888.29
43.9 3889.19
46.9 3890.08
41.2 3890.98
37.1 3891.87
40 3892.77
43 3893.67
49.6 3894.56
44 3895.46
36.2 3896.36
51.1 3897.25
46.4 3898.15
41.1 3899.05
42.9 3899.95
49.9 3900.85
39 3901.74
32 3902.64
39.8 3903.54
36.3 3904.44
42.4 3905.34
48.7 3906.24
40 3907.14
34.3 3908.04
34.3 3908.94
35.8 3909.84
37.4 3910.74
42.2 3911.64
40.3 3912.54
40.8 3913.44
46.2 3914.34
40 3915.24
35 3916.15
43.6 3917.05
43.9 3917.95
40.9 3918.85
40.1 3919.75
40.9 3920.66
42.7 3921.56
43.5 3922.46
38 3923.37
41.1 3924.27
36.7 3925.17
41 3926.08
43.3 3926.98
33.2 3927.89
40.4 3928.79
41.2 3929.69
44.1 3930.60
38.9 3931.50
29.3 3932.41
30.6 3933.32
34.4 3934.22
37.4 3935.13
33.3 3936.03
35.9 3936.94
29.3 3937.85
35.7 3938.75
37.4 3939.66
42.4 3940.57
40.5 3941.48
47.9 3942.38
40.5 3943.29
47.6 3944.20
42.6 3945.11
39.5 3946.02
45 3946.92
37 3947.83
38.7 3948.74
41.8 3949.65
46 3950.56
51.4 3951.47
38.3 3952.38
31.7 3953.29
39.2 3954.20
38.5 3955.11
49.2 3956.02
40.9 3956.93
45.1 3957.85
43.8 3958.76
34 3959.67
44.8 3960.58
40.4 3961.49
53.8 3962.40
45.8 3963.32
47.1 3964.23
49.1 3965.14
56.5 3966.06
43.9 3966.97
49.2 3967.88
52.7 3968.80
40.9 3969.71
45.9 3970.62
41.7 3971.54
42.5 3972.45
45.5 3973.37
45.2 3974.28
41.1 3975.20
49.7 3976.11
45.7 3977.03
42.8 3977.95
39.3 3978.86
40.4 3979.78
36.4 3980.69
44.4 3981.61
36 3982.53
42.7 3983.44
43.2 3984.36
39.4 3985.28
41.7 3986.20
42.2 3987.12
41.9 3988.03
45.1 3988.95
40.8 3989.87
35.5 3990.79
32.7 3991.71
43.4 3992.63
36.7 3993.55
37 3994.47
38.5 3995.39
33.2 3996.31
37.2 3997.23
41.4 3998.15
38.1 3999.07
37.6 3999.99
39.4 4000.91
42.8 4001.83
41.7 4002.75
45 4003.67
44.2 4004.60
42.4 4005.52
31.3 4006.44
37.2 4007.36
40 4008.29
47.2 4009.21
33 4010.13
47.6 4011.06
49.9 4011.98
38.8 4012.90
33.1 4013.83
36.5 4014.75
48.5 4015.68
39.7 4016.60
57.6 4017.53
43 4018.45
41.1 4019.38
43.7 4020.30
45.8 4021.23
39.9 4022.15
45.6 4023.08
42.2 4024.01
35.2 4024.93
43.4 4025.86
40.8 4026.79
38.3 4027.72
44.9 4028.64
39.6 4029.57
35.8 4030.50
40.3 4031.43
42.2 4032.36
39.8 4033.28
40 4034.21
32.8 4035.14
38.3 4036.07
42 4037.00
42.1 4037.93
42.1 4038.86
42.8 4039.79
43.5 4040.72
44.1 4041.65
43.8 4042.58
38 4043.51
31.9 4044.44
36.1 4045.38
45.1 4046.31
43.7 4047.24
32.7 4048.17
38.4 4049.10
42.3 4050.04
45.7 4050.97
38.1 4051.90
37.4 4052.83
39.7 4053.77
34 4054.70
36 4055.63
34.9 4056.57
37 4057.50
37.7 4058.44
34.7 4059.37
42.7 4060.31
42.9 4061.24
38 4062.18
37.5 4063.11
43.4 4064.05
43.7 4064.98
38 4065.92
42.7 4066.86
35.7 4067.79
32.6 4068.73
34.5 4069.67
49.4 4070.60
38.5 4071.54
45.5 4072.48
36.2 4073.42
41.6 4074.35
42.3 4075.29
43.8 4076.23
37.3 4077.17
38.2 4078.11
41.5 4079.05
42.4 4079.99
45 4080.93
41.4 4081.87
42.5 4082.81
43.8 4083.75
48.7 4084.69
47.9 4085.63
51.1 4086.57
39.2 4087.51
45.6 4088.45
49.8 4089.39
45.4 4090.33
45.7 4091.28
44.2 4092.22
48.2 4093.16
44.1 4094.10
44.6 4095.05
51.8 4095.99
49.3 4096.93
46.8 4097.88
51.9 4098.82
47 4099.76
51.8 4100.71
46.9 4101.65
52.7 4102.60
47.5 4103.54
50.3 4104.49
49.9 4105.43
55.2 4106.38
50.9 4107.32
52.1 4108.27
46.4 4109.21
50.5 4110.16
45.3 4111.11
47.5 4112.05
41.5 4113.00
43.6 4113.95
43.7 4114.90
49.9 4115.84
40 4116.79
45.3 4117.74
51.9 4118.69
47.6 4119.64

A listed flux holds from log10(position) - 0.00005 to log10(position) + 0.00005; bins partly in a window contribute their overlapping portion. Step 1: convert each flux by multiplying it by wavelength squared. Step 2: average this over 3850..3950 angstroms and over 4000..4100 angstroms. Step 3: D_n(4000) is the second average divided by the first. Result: 1.06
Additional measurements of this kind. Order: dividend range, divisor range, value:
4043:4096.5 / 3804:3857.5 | 1.06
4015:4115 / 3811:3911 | 1.07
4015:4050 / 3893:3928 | 1.07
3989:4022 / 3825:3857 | 1.01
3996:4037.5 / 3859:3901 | 0.95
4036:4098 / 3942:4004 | 1.03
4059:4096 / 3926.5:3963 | 1.13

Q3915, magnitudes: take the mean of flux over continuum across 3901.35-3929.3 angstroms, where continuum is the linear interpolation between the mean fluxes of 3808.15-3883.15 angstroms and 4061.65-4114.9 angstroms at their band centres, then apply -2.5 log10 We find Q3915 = 0.13 mag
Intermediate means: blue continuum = 44.9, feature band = 39.8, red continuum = 44.8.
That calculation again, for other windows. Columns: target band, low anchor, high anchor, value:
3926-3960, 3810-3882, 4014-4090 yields 0.09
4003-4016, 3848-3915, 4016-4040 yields 0.02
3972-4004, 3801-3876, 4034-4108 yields 0.07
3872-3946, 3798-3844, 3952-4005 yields 0.04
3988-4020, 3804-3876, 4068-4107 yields 0.12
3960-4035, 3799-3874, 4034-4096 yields 0.01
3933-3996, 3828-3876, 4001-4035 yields 0.03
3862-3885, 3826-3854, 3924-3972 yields -0.11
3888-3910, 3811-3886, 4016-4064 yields 0.05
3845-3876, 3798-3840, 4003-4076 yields -0.05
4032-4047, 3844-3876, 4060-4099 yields 0.09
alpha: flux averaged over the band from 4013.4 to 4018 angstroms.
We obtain 43.2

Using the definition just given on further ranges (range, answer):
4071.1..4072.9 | 41.9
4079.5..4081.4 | 43.6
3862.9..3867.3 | 47.7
